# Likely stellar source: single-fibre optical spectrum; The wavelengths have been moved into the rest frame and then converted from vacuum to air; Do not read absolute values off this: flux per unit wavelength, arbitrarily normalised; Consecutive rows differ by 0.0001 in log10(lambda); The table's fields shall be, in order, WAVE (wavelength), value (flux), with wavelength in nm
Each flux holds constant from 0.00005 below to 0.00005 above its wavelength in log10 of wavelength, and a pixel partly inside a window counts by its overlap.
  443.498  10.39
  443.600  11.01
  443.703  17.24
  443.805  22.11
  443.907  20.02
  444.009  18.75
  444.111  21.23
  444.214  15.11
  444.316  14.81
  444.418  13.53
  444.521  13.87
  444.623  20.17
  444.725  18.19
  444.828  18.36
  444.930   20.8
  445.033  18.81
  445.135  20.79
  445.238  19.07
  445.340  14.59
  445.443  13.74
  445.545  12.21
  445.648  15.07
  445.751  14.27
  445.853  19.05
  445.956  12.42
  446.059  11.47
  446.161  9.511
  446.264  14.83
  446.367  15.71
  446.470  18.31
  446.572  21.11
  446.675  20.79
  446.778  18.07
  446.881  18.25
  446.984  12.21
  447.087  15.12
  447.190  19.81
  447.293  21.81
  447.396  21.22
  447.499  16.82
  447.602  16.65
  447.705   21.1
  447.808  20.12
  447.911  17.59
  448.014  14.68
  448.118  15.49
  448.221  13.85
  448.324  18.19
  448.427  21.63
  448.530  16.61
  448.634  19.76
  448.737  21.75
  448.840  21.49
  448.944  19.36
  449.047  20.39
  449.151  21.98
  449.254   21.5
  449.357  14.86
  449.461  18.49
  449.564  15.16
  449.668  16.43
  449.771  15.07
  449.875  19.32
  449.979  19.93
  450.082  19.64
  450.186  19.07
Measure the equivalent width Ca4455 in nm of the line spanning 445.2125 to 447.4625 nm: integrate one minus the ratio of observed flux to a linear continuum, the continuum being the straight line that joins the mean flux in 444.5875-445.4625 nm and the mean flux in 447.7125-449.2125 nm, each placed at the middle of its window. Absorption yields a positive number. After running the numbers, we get 0.280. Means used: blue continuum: 18.4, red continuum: 18.9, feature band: 16.3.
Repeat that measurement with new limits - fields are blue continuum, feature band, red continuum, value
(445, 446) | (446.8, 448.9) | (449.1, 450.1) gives -0.12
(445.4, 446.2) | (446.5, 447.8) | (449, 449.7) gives -0.27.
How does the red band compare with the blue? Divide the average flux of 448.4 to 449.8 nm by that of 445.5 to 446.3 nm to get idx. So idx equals 1.39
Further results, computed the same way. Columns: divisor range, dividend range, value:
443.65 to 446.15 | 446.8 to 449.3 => 1.11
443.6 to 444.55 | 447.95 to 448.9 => 1.06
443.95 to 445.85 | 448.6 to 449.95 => 1.12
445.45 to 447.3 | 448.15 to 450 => 1.17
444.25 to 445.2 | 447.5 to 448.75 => 1.02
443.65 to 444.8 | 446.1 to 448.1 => 0.99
